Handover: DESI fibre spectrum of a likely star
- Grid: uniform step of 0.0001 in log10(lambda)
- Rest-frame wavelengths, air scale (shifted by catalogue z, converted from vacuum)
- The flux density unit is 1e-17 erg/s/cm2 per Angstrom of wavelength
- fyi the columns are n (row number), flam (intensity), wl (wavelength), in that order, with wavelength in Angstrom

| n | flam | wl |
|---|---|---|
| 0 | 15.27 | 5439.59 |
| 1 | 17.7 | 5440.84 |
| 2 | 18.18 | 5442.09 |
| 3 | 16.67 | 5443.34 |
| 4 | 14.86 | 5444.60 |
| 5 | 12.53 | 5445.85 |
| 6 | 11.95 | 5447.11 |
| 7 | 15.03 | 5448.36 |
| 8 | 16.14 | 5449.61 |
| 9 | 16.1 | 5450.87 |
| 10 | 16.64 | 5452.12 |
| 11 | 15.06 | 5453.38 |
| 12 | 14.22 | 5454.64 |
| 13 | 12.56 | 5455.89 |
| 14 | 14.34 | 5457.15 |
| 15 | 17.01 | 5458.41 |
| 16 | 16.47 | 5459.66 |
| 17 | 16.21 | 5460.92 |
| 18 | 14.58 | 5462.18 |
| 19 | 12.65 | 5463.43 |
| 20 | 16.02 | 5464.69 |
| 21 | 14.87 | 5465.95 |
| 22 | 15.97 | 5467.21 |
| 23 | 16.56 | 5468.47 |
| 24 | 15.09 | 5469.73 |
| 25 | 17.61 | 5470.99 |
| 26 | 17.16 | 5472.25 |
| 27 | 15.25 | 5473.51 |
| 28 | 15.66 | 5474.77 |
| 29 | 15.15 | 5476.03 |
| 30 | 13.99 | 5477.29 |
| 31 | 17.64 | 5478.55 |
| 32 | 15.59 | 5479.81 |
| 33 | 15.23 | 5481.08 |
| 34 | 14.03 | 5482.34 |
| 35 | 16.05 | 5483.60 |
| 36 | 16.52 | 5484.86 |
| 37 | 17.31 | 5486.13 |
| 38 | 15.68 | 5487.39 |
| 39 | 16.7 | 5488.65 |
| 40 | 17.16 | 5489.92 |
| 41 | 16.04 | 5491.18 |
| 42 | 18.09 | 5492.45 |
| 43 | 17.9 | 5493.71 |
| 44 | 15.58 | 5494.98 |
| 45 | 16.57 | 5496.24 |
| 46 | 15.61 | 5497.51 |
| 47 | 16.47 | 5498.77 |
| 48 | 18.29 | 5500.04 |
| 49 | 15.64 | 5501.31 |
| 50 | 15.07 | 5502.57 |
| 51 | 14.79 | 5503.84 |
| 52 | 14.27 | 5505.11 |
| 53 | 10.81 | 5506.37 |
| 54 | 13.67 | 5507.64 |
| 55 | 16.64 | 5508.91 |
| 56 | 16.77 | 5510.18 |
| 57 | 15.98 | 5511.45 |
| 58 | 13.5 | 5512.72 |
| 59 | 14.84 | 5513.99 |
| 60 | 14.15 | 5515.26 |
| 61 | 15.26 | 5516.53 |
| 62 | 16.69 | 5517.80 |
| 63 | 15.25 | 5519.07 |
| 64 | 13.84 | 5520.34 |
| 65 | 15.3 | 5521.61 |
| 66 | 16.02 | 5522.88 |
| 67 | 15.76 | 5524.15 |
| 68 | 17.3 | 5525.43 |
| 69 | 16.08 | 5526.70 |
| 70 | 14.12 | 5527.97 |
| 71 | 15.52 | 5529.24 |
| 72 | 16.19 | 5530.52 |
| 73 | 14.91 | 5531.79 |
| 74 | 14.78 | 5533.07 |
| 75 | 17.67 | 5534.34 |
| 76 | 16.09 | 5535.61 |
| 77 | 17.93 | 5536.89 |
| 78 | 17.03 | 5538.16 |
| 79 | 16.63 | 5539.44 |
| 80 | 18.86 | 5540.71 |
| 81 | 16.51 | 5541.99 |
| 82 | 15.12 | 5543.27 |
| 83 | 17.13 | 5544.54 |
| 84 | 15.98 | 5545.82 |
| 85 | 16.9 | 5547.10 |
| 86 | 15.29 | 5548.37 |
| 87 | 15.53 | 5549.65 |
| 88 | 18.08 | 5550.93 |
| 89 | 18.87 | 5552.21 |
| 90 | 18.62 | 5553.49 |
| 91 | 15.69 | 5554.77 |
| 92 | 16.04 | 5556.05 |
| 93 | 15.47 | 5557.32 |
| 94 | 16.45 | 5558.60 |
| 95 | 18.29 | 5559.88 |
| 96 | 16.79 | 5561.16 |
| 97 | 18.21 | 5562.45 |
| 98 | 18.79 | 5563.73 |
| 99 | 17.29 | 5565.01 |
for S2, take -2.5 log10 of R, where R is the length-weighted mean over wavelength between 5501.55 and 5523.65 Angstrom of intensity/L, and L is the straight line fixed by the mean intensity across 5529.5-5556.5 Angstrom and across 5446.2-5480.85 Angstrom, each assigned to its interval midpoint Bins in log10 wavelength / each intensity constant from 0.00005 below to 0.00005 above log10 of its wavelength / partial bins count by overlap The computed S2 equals 0.09 mag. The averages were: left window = 15.4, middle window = 14.9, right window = 16.6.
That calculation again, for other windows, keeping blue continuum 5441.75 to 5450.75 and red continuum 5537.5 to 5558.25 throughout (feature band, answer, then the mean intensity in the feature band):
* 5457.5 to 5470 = -0.02 mag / 15.5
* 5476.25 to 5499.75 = -0.04 mag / 16.2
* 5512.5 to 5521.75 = 0.09 mag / 14.9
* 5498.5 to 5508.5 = 0.08 mag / 14.9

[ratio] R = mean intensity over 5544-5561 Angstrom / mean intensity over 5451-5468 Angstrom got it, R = 1.11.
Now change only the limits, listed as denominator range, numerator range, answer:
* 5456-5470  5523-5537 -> 1.04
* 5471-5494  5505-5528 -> 0.93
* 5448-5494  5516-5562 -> 1.04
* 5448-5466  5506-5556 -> 1.05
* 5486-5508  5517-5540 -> 1.00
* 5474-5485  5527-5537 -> 1.02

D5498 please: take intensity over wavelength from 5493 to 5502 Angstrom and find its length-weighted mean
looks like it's 16.6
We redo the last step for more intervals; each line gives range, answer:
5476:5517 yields 15.7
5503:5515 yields 14.6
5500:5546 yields 15.7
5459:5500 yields 16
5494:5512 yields 15.5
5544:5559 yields 16.7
